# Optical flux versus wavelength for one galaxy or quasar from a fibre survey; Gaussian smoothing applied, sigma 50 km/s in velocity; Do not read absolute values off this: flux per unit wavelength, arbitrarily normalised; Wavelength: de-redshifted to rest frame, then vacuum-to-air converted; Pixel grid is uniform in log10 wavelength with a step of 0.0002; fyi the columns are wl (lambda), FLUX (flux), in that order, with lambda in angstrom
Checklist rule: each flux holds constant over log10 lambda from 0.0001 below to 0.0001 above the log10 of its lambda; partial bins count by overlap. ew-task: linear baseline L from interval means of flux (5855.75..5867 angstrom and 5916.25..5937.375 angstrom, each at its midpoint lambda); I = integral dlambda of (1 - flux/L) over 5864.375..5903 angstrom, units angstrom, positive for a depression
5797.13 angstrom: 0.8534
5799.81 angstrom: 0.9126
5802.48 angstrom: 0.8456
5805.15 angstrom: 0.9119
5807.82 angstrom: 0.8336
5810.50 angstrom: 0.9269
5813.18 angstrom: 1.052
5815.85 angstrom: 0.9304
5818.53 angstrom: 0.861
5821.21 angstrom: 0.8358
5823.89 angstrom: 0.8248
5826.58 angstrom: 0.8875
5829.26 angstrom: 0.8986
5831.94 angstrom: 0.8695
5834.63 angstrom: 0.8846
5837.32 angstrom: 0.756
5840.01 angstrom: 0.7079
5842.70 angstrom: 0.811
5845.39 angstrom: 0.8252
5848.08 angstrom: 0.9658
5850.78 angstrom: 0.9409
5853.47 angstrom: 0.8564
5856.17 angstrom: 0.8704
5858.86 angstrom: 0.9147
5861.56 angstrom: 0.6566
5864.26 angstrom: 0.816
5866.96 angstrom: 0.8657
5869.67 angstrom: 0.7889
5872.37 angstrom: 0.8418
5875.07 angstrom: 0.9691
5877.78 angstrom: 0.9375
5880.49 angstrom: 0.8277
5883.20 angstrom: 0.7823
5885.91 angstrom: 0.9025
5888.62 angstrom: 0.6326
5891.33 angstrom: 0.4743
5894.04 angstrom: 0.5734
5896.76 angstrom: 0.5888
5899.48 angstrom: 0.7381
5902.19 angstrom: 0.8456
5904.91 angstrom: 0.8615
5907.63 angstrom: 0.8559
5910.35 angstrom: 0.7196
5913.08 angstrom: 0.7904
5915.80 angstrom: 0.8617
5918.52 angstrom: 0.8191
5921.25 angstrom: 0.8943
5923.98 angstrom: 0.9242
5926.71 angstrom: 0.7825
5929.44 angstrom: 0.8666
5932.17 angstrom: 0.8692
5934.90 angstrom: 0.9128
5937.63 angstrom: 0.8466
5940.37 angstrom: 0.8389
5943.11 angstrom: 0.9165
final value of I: 2.93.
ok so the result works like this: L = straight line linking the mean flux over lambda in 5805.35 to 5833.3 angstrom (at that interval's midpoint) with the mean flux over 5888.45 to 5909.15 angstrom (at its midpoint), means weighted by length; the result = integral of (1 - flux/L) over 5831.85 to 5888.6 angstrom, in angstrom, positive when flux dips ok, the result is -3.6 angstrom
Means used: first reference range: 0.893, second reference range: 0.7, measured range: 0.842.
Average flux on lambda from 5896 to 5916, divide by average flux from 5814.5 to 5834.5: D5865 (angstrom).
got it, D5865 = 0.9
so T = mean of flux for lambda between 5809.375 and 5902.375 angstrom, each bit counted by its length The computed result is 0.824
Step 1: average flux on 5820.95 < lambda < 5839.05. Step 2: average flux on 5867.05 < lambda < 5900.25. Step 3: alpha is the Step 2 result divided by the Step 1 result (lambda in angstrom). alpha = 0.89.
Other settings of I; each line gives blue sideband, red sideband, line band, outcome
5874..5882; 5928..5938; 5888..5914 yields 5.4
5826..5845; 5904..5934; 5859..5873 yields 0.5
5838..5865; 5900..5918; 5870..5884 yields -0.7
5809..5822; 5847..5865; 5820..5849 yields 1.7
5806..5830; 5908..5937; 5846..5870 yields 0.6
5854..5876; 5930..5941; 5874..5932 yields 4.2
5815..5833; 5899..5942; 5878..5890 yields 0.7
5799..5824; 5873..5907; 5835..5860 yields -0.5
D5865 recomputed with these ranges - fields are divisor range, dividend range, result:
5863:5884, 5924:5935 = 1.01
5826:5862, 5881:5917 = 0.87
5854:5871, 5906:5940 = 1.03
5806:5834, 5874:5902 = 0.83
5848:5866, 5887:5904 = 0.76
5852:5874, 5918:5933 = 1.04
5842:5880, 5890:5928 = 0.89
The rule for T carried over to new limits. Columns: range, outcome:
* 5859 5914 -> 0.776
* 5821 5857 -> 0.853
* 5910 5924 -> 0.834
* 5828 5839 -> 0.847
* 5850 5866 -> 0.84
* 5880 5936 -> 0.786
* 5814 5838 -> 0.868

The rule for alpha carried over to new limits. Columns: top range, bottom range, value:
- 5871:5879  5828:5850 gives 1.09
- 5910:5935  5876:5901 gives 1.17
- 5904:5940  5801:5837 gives 0.96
